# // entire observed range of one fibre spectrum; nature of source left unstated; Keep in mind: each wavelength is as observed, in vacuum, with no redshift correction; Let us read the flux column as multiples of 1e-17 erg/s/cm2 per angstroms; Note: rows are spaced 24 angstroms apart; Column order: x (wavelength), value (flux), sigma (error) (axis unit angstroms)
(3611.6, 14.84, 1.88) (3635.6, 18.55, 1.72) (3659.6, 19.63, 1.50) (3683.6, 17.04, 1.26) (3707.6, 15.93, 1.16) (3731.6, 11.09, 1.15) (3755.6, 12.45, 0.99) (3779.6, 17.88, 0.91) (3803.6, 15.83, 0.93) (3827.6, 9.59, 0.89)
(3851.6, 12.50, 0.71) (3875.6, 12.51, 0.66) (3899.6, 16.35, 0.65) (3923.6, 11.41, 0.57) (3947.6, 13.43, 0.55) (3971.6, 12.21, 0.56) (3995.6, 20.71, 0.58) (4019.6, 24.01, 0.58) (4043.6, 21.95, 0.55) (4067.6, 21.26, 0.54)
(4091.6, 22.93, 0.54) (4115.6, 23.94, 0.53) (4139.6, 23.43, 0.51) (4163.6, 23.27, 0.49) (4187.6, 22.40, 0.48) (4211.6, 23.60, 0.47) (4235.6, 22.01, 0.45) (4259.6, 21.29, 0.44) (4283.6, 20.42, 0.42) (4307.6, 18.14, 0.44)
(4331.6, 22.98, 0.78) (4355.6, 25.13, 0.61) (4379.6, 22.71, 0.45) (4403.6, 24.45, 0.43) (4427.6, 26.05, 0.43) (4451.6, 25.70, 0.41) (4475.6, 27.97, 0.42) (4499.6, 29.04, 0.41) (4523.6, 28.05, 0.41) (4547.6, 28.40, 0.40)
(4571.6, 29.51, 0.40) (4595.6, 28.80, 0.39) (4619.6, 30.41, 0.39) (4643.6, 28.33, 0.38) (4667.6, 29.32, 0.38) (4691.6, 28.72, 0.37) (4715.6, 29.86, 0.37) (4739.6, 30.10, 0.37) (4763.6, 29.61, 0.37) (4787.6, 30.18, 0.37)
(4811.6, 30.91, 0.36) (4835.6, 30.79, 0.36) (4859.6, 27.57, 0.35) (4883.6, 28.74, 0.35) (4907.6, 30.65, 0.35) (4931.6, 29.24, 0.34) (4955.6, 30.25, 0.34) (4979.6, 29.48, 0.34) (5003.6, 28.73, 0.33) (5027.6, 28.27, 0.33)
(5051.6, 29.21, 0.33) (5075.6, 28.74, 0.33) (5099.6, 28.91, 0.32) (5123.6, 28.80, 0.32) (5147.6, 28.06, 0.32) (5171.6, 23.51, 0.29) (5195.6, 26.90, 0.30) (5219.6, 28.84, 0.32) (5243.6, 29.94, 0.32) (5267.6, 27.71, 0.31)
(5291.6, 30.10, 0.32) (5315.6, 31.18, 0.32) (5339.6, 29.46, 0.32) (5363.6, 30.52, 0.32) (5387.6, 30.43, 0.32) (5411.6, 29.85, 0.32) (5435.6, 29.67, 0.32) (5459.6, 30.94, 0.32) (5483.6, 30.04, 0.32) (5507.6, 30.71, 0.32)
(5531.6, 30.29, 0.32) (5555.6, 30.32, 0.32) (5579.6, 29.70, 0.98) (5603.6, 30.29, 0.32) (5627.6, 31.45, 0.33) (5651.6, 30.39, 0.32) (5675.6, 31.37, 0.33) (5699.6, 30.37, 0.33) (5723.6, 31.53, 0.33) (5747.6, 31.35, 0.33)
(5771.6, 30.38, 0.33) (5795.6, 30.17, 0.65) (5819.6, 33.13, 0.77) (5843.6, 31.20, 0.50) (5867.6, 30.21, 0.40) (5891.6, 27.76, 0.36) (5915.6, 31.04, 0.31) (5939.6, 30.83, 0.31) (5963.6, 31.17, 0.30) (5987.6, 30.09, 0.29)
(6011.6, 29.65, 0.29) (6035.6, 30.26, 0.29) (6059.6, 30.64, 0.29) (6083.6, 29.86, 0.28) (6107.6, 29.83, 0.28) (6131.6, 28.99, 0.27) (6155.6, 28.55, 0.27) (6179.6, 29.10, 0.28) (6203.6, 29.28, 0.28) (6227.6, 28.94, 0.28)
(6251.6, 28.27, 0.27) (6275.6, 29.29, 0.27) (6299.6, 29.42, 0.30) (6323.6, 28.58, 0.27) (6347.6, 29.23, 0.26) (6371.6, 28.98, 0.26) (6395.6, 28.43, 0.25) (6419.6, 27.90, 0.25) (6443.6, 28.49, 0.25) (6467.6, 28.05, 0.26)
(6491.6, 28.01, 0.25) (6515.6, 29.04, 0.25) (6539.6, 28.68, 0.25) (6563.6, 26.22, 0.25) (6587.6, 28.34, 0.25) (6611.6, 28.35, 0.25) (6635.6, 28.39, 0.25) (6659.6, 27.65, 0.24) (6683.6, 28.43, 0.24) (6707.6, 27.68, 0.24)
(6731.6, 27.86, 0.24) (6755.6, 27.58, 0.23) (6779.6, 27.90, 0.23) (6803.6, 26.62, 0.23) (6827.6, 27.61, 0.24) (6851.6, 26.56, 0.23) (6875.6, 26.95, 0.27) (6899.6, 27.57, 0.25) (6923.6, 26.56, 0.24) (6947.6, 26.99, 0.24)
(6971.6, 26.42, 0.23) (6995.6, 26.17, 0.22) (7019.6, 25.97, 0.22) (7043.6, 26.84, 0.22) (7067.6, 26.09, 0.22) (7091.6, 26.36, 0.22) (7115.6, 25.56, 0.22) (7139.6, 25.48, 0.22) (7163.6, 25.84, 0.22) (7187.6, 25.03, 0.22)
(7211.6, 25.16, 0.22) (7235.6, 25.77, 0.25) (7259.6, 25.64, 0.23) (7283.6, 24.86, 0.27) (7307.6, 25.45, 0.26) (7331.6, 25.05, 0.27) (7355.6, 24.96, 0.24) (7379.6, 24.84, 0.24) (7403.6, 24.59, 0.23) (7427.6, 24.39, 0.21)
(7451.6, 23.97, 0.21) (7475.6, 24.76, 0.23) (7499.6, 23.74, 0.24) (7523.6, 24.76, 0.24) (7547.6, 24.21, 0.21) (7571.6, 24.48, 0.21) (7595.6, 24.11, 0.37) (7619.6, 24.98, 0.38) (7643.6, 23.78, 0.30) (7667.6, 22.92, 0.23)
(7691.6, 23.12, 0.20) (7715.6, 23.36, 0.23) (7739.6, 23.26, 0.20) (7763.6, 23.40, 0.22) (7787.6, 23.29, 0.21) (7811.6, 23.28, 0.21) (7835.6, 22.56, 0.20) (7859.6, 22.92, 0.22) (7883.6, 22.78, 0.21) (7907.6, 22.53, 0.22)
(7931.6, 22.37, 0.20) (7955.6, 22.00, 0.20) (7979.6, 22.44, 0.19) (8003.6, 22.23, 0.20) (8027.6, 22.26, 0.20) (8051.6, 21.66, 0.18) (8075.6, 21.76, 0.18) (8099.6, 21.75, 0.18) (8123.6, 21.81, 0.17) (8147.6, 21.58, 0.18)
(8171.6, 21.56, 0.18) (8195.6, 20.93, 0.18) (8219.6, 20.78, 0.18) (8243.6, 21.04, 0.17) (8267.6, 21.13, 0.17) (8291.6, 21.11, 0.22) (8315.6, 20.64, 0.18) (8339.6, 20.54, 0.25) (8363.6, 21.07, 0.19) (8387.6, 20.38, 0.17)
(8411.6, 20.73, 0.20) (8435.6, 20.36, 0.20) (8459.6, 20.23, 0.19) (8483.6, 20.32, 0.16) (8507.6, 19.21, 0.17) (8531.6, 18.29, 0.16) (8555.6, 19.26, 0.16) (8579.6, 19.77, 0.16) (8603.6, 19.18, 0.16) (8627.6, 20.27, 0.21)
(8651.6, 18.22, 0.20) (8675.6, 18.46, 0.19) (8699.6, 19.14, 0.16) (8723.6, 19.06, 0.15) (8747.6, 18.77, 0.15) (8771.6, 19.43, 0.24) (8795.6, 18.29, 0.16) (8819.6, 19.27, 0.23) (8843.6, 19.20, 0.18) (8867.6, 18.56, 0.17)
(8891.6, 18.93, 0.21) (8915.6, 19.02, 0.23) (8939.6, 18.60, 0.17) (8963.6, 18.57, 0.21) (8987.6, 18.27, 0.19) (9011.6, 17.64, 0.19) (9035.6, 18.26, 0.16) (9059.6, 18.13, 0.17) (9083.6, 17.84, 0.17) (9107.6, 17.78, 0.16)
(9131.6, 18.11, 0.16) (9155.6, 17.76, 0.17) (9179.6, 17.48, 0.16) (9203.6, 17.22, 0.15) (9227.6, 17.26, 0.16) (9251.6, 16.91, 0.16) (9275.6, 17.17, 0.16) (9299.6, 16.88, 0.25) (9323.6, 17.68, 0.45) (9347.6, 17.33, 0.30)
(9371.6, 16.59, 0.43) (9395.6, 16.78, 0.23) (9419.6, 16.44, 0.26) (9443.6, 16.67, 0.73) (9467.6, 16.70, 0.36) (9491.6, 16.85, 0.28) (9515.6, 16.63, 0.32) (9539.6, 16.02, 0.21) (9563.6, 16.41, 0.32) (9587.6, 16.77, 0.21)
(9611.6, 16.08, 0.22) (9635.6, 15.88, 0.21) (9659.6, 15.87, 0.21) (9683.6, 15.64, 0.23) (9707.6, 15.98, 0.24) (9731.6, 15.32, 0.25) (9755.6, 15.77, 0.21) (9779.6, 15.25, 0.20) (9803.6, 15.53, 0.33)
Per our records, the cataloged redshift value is 0.000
